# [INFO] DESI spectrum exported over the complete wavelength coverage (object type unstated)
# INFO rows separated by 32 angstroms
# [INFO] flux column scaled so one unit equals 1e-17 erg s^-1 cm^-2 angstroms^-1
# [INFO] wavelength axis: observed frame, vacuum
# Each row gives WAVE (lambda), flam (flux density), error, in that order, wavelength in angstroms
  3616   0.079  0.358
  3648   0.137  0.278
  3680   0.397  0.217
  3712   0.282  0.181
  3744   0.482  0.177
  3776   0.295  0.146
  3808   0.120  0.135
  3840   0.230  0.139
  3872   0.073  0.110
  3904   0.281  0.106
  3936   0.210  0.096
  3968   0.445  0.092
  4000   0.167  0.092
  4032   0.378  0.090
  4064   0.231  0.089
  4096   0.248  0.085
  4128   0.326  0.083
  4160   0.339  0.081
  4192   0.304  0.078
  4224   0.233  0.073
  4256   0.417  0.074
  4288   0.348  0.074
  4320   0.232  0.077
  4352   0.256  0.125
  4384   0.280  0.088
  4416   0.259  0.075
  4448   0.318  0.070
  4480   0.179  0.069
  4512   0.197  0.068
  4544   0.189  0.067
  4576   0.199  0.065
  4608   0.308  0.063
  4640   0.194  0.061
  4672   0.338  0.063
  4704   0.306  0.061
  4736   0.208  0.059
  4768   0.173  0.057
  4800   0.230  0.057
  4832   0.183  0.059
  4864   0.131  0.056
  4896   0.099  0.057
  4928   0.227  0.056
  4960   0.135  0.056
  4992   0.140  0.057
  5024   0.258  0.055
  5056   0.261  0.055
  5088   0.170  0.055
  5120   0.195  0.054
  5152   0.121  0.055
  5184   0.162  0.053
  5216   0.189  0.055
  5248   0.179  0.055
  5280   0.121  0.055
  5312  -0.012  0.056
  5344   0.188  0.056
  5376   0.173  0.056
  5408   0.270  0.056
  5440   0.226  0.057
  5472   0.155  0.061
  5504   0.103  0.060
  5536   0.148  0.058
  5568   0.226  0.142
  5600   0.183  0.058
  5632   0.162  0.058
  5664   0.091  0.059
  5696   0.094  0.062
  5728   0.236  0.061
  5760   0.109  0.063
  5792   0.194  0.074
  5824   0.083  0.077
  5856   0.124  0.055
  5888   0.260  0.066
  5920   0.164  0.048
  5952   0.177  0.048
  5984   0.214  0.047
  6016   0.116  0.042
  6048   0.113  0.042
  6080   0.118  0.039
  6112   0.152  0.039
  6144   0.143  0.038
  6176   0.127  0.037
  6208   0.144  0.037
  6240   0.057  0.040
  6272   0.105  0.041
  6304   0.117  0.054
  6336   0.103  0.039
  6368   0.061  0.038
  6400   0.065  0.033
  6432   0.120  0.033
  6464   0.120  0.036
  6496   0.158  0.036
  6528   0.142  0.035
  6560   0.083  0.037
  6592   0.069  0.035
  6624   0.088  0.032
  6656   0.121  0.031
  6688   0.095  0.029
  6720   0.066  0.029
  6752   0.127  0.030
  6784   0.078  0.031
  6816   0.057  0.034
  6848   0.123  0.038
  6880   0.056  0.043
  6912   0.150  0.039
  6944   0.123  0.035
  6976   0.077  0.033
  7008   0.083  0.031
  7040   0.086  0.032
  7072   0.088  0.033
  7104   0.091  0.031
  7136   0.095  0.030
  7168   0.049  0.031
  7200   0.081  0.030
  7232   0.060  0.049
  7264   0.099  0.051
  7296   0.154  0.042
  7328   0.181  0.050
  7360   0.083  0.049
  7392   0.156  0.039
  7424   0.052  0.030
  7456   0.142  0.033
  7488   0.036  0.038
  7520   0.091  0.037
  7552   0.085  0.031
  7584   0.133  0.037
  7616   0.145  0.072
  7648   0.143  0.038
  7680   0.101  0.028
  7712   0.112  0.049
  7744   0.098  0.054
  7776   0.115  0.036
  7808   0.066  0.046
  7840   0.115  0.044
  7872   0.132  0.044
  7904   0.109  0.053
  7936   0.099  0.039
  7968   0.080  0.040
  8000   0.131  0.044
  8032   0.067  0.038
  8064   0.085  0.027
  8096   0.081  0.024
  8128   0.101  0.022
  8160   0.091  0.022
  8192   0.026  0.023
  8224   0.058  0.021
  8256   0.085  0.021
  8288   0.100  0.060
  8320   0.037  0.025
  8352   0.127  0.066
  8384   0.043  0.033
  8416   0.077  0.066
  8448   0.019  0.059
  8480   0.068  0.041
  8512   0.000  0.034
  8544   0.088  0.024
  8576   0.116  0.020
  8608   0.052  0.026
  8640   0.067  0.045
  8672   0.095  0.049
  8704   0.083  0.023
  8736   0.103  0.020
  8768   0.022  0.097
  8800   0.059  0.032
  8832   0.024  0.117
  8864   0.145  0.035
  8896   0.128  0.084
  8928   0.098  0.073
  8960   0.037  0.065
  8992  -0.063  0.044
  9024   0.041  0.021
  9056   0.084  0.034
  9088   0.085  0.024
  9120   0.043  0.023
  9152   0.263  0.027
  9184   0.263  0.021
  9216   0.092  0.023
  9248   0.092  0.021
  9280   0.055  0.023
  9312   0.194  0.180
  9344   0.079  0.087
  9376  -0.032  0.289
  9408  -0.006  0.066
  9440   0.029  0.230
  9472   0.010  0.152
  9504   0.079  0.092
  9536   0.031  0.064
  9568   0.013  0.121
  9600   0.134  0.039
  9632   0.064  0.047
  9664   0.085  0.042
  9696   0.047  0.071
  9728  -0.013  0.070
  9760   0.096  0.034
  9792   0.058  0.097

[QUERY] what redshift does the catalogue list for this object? 1.459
